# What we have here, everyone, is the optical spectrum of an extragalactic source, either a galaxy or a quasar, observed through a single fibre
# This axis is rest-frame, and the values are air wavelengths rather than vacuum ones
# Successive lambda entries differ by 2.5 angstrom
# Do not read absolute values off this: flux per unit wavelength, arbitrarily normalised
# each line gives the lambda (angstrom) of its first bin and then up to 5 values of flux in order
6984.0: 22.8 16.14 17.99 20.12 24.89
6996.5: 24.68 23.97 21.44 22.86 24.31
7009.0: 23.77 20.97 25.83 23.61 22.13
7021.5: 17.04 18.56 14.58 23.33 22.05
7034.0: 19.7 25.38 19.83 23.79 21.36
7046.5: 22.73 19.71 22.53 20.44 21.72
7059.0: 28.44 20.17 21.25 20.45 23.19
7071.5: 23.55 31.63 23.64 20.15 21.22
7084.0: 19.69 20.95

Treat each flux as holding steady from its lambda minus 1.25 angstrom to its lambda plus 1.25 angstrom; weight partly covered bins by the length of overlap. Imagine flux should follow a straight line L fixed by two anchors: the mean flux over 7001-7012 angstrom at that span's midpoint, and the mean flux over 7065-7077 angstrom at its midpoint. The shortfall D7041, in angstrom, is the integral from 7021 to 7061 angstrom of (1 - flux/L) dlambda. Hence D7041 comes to 4.0 angstrom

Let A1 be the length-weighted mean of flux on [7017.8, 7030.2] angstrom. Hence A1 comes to 19.1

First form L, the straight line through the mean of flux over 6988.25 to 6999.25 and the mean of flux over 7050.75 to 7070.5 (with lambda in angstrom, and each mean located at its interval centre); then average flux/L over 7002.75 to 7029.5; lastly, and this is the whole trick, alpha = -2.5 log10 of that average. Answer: 0.04 mag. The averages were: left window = 22.4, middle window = 21.5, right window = 22.3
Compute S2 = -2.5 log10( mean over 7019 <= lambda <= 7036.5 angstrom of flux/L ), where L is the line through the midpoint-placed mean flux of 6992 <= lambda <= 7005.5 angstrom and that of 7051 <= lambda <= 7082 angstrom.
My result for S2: 0.17 mag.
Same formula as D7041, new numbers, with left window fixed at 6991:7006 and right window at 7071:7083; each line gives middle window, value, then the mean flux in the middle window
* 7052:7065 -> 0.7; 22.4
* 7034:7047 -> 0.7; 22.3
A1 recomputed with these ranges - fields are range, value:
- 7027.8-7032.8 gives 22.7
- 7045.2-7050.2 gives 21.2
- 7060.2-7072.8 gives 21.8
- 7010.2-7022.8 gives 21.9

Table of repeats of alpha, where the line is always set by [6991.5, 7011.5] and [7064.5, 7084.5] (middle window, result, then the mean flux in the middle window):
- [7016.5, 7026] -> 0.193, 19.4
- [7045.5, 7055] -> 0.086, 21.3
